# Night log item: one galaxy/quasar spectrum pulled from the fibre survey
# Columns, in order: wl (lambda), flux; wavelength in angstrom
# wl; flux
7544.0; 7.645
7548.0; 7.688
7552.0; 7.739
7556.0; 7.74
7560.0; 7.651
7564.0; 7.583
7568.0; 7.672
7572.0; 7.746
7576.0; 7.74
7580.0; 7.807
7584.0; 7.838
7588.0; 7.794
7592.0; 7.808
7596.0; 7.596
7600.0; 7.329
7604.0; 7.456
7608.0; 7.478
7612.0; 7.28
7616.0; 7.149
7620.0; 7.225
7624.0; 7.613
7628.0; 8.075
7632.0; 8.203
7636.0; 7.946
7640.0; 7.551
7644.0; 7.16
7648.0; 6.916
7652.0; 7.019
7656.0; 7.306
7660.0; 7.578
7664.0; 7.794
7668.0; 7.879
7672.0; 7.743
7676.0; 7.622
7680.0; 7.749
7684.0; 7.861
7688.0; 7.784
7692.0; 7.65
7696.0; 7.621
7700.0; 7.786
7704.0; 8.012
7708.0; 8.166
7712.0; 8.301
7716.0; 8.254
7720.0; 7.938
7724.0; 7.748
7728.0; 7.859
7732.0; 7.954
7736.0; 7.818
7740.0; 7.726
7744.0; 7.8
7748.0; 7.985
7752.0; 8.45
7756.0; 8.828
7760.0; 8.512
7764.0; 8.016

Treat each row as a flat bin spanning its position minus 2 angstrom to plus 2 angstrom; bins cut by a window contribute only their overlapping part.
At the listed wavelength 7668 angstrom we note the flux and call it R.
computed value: 7.879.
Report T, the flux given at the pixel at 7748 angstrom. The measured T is 7.985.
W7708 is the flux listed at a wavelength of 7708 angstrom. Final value 8.166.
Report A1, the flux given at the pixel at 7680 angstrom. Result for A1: 7.749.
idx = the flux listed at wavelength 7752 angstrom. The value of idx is 8.45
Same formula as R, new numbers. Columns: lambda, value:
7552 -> 7.739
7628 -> 8.075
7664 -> 7.794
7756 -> 8.828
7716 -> 8.254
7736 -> 7.818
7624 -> 7.613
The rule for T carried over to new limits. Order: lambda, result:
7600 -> 7.329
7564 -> 7.583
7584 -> 7.838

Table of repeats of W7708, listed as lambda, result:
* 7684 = 7.861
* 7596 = 7.596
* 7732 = 7.954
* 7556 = 7.74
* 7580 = 7.807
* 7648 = 6.916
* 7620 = 7.225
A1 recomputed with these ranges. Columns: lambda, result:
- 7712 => 8.301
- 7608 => 7.478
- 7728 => 7.859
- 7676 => 7.622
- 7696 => 7.621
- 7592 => 7.808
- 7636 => 7.946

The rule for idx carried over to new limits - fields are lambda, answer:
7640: 7.551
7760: 8.512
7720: 7.938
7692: 7.65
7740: 7.726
